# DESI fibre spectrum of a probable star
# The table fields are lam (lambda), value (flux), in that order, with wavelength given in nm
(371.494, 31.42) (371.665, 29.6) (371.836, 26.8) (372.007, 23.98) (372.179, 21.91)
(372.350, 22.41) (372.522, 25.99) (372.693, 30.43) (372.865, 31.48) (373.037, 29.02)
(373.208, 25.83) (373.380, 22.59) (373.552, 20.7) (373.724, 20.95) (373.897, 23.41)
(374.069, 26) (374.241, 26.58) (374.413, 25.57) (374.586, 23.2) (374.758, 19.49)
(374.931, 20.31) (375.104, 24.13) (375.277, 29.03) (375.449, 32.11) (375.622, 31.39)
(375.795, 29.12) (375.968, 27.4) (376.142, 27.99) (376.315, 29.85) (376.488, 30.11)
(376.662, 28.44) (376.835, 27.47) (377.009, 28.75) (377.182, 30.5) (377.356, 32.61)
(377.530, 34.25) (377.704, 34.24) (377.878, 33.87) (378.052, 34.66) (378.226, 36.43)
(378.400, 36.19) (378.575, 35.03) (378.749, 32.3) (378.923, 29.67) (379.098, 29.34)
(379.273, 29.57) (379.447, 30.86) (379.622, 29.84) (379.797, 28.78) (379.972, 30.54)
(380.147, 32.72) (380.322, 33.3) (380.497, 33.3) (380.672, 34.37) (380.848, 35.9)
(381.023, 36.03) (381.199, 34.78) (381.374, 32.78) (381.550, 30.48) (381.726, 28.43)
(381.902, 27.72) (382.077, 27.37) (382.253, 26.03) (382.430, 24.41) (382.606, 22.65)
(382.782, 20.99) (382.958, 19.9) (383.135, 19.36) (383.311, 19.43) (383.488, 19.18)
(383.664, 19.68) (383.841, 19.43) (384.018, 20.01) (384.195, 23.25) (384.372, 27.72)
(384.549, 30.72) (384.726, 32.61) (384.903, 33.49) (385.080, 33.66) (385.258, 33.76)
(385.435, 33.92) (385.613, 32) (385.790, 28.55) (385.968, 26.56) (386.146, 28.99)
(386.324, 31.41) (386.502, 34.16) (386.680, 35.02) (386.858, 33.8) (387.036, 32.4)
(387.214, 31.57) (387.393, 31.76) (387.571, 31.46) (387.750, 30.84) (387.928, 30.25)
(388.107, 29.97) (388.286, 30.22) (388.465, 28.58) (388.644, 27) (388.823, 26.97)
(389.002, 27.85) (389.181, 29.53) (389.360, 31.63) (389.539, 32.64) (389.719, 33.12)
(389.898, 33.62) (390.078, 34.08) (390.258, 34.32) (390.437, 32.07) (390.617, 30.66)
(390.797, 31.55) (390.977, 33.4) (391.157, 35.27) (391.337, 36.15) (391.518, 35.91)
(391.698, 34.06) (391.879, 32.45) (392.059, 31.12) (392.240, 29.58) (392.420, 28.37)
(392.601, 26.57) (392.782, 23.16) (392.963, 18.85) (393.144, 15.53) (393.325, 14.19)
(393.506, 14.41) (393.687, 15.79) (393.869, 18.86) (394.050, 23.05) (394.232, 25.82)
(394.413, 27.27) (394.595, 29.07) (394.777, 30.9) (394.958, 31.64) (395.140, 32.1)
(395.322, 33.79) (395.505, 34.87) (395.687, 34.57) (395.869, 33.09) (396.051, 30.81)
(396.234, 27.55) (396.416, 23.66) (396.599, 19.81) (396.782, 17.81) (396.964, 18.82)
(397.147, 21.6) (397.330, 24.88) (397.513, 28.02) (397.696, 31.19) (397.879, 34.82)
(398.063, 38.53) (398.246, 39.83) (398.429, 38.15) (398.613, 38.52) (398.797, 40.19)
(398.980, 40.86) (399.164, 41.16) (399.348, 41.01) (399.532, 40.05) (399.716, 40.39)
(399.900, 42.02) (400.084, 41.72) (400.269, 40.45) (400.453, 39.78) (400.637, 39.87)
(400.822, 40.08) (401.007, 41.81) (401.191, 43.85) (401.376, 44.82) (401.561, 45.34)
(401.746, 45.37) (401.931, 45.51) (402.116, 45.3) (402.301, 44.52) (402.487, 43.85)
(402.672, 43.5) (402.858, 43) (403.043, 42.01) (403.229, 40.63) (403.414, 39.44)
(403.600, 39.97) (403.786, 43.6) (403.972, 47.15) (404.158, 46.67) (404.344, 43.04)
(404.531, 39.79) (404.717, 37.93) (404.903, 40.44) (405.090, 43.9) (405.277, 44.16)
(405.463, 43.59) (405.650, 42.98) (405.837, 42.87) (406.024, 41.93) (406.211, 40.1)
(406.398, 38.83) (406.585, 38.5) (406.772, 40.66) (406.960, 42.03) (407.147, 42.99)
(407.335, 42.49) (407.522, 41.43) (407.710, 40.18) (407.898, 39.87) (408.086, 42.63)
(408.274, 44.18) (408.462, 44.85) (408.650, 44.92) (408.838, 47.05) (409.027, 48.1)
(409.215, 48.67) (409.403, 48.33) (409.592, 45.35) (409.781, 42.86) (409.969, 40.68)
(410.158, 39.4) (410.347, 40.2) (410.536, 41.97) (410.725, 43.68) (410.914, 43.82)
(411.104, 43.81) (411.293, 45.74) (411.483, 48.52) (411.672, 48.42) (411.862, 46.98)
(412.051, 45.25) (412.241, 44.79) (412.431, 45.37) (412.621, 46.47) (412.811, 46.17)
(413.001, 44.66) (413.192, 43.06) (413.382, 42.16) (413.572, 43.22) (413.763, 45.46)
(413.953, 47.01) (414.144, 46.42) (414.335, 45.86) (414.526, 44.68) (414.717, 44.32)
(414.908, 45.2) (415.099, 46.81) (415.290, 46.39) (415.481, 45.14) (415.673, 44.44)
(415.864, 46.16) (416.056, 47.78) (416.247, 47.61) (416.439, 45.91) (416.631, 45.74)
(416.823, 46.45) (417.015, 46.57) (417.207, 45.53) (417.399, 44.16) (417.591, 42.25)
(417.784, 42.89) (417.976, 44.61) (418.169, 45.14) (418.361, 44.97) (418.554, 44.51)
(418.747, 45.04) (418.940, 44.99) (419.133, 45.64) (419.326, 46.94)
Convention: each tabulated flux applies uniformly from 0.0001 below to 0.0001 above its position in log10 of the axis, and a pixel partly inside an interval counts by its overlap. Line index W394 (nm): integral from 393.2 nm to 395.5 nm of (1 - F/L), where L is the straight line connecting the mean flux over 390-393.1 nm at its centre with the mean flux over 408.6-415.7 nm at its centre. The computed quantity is 0.550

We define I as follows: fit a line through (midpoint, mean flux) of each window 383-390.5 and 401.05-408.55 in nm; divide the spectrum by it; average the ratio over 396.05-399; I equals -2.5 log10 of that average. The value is 0.24 mag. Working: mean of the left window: 29.4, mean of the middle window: 30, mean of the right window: 42.6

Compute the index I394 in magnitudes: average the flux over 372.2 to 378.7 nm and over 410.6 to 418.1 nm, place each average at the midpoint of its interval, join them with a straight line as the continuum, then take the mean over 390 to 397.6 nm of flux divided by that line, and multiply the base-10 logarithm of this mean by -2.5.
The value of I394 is 0.300 mag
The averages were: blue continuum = 28.3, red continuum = 45.4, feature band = 27.5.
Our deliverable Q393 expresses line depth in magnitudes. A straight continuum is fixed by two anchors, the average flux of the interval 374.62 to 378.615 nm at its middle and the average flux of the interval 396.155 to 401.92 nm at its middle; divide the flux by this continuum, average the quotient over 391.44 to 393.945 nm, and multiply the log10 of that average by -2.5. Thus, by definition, 0.380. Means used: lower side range 30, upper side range 36.1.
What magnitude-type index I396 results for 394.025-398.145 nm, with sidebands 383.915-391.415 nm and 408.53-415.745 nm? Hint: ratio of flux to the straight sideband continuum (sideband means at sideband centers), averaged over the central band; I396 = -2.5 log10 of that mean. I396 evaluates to 0.25 mag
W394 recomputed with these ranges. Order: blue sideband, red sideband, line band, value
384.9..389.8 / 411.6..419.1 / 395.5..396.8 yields 0.28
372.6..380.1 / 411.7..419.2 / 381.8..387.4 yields 0.85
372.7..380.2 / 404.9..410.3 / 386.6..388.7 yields 0.17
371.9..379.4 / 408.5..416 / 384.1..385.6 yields 0.06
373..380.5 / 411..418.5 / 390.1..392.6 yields 0.20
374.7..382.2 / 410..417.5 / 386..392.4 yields 0.62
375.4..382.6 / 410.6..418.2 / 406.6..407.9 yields 0.04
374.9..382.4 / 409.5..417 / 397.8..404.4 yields -0.30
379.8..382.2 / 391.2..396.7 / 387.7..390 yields -0.09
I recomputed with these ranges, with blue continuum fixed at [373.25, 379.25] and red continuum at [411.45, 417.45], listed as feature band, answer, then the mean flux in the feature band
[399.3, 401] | -0.04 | 40.6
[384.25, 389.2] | 0.08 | 30.8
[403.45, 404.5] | -0.06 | 43.5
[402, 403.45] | -0.07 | 43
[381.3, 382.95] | 0.18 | 26.4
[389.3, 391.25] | 0.06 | 33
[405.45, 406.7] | 0.02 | 41.1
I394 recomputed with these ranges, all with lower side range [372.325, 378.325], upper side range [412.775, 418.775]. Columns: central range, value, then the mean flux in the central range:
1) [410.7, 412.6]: -0.06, 45.7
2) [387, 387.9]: 0.06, 31.5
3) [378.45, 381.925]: -0.07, 31.9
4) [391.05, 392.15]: 0.02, 34.1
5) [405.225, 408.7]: -0.01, 42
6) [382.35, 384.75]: 0.36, 22.5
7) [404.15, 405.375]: -0.04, 42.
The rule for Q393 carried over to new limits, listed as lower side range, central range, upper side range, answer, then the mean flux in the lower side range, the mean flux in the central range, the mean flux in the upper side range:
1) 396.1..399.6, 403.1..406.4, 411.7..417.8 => -0.130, 31.9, 42.1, 45.4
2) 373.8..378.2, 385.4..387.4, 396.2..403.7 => 0.030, 28.5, 31.6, 37.7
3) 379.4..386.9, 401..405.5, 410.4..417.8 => -0.098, 28.7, 43.2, 45.3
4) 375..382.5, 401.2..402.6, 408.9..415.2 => -0.106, 31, 44.9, 45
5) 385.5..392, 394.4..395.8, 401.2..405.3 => 0.148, 31.7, 32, 43.2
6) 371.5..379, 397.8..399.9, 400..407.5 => 0.011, 28.2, 39.5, 42.4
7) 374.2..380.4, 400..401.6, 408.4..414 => -0.041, 29.9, 41.9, 44.9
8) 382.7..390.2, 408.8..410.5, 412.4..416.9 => -0.045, 28.9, 44.3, 45.5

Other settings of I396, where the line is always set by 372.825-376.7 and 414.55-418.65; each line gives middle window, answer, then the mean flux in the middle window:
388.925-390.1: 0.04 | 31.7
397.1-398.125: 0.22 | 29.9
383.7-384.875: 0.19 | 25.8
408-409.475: -0.11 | 46.1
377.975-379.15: -0.20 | 33.5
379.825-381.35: -0.17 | 33.6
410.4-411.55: -0.04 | 44.3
